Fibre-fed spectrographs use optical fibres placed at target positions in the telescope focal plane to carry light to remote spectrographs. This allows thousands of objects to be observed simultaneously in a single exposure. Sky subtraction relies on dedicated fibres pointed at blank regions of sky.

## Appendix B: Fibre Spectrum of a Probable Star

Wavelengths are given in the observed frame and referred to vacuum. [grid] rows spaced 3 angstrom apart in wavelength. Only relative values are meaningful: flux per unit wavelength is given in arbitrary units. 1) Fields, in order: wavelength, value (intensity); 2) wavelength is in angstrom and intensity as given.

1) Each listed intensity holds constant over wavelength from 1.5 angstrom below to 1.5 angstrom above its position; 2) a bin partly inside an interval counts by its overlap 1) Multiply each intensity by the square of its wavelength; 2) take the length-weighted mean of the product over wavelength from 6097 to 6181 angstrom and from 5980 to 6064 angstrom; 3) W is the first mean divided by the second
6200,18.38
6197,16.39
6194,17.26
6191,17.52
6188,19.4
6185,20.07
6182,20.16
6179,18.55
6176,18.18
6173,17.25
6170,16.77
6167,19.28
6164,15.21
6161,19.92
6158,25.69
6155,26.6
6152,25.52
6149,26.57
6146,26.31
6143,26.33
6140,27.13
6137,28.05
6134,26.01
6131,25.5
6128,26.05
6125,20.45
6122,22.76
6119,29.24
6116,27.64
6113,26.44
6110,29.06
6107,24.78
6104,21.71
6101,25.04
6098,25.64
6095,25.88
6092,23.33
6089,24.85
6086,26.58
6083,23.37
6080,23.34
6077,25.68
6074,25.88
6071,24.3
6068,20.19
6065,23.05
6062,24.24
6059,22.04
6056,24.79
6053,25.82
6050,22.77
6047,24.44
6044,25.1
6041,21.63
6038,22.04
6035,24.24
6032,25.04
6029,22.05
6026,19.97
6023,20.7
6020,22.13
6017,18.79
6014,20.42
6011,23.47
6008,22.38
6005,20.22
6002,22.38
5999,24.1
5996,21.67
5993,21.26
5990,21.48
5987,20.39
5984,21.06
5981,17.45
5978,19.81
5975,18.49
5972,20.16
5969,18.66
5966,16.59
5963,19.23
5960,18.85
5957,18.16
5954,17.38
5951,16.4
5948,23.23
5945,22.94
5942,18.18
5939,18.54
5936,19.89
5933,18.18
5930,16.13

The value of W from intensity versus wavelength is 1.11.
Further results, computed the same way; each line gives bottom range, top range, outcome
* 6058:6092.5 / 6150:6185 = 0.88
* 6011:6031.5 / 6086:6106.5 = 1.19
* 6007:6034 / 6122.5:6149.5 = 1.23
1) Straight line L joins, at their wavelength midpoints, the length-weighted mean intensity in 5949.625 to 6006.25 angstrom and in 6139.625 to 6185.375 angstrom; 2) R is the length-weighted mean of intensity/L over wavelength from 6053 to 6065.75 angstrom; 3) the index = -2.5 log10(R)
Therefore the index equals -0.158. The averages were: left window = 19.7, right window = 21.8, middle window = 23.8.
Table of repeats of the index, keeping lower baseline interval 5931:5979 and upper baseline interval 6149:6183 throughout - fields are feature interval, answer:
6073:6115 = -0.25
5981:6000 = -0.11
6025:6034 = -0.16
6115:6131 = -0.24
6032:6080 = -0.20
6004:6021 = -0.10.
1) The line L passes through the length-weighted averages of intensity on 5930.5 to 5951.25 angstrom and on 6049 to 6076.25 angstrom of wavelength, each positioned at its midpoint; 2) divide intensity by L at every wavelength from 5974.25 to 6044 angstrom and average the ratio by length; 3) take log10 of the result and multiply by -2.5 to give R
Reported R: 0.02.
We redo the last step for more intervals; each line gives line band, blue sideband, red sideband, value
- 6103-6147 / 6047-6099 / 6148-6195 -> -0.17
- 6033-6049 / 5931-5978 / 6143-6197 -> -0.19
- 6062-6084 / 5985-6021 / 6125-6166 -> -0.03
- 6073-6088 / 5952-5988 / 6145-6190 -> -0.24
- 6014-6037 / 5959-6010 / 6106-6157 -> 0.01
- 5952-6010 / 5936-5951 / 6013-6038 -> 0.05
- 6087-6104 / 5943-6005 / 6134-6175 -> -0.12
